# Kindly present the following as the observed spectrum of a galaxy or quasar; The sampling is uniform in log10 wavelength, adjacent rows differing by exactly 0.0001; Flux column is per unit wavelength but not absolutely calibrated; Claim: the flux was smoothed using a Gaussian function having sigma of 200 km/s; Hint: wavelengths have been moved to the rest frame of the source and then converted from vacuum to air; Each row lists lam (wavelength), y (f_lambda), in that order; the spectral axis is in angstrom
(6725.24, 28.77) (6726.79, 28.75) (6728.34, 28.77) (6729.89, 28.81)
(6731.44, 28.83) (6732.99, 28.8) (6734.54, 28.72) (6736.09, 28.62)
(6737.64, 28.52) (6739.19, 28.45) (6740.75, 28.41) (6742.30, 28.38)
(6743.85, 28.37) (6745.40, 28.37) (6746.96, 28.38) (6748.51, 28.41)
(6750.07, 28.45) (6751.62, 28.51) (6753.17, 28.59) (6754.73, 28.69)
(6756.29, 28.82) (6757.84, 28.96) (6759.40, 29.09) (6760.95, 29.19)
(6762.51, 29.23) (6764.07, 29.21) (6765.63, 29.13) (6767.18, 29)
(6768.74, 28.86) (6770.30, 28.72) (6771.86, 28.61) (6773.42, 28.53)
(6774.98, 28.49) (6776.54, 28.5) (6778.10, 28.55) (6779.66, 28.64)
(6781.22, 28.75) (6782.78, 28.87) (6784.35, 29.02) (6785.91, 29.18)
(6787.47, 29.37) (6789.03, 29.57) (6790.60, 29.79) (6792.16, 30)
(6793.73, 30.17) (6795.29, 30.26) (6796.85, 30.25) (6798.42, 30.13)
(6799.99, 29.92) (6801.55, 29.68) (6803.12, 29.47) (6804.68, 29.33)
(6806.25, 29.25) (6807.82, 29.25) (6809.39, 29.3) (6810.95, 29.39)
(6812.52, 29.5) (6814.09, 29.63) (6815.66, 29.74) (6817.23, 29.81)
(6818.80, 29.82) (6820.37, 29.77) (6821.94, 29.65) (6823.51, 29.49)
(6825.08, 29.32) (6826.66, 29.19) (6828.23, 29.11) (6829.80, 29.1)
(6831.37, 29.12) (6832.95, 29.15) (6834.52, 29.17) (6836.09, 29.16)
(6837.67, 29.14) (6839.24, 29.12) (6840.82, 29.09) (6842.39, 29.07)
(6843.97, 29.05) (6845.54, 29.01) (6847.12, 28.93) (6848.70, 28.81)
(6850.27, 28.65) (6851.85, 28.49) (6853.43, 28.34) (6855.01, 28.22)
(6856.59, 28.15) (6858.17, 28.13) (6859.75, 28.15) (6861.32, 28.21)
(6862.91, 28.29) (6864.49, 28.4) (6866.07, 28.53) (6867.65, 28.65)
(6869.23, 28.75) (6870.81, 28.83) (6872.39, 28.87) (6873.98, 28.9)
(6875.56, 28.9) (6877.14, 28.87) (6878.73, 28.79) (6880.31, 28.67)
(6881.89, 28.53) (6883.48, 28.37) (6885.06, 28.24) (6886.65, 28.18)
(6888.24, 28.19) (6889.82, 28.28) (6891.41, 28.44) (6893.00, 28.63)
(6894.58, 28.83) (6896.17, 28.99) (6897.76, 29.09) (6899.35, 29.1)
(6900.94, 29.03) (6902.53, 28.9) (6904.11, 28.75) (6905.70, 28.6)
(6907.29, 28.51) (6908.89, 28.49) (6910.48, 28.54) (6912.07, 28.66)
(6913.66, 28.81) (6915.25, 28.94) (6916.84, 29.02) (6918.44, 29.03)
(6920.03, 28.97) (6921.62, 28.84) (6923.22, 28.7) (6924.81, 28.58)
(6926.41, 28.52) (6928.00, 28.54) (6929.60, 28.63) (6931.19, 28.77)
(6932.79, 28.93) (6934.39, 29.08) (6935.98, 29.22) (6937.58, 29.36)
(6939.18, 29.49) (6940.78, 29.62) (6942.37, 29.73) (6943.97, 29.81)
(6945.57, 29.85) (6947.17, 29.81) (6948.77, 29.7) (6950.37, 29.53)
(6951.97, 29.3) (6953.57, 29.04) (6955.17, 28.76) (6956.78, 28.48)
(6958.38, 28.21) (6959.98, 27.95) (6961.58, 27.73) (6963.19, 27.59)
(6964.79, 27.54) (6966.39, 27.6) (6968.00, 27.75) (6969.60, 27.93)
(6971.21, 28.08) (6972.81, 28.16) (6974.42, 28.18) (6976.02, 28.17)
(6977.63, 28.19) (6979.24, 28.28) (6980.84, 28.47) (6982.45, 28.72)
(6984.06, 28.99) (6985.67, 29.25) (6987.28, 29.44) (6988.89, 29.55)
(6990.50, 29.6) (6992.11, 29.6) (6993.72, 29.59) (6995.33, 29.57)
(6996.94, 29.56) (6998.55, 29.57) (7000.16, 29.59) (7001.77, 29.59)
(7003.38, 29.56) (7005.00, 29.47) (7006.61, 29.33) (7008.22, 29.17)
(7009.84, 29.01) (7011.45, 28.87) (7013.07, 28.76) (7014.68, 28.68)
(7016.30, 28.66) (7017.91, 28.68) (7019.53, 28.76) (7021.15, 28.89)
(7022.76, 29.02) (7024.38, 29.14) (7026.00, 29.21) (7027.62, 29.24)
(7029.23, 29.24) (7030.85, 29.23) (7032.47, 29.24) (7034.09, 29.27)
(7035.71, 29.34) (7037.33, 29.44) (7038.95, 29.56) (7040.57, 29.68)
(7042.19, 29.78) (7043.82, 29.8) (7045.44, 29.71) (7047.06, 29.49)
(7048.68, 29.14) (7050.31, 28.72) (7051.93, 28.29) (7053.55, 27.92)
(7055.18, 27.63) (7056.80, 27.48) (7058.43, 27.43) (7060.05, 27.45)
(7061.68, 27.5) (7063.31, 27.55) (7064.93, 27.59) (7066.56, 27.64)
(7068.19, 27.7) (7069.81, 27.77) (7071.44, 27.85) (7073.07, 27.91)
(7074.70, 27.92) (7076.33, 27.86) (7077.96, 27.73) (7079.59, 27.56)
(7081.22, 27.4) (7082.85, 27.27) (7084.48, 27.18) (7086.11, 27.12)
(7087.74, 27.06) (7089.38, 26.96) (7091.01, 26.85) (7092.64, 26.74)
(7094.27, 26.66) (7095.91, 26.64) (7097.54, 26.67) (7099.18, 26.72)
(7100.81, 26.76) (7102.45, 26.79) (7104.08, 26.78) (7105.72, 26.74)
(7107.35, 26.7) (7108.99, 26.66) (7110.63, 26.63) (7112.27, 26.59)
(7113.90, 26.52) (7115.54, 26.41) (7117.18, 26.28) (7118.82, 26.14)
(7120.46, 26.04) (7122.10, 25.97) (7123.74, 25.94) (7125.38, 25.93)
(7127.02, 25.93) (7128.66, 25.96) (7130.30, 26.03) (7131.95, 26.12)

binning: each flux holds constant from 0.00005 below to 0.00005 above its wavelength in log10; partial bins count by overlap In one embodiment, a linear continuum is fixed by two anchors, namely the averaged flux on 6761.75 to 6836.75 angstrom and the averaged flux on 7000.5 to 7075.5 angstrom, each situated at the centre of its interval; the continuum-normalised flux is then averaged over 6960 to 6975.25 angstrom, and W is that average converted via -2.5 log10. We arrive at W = 0.04 mag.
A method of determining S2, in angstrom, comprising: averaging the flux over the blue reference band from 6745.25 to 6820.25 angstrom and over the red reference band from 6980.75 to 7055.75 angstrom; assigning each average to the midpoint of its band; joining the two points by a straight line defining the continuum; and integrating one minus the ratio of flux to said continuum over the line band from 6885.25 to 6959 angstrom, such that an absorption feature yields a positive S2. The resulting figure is 0.66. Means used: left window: 29.2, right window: 29.2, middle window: 28.9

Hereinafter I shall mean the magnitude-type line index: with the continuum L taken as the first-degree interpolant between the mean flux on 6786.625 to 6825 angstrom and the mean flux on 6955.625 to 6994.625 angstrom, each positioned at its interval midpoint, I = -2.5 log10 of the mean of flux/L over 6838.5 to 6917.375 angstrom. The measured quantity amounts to 0.02 mag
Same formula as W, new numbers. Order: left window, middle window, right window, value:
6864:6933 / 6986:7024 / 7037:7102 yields -0.04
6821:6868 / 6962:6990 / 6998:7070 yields 0.02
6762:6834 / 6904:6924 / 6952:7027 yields 0.01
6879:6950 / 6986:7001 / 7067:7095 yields -0.05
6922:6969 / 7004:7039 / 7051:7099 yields -0.04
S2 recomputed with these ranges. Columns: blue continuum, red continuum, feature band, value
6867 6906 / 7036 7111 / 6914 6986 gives -0.9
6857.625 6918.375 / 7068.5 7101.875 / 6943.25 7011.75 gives -2.2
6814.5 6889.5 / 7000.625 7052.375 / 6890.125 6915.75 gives 0.2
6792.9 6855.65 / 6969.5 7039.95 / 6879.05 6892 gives 0.4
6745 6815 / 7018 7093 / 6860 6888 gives 0.3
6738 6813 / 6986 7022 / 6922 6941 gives 0.2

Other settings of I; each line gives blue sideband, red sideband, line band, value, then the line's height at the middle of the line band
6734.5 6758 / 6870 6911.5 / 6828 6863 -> -0.01 mag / 28.6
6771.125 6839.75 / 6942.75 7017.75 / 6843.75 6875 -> 0.02 mag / 29.2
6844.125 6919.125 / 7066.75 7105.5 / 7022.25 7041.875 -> -0.07 mag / 27.6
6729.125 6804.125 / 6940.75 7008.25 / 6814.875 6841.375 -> -0.01 mag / 29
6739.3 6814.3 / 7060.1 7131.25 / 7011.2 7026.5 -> -0.06 mag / 27.4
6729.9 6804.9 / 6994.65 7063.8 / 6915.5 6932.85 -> 0.01 mag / 29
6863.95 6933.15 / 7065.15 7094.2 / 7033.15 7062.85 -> -0.04 mag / 27.6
